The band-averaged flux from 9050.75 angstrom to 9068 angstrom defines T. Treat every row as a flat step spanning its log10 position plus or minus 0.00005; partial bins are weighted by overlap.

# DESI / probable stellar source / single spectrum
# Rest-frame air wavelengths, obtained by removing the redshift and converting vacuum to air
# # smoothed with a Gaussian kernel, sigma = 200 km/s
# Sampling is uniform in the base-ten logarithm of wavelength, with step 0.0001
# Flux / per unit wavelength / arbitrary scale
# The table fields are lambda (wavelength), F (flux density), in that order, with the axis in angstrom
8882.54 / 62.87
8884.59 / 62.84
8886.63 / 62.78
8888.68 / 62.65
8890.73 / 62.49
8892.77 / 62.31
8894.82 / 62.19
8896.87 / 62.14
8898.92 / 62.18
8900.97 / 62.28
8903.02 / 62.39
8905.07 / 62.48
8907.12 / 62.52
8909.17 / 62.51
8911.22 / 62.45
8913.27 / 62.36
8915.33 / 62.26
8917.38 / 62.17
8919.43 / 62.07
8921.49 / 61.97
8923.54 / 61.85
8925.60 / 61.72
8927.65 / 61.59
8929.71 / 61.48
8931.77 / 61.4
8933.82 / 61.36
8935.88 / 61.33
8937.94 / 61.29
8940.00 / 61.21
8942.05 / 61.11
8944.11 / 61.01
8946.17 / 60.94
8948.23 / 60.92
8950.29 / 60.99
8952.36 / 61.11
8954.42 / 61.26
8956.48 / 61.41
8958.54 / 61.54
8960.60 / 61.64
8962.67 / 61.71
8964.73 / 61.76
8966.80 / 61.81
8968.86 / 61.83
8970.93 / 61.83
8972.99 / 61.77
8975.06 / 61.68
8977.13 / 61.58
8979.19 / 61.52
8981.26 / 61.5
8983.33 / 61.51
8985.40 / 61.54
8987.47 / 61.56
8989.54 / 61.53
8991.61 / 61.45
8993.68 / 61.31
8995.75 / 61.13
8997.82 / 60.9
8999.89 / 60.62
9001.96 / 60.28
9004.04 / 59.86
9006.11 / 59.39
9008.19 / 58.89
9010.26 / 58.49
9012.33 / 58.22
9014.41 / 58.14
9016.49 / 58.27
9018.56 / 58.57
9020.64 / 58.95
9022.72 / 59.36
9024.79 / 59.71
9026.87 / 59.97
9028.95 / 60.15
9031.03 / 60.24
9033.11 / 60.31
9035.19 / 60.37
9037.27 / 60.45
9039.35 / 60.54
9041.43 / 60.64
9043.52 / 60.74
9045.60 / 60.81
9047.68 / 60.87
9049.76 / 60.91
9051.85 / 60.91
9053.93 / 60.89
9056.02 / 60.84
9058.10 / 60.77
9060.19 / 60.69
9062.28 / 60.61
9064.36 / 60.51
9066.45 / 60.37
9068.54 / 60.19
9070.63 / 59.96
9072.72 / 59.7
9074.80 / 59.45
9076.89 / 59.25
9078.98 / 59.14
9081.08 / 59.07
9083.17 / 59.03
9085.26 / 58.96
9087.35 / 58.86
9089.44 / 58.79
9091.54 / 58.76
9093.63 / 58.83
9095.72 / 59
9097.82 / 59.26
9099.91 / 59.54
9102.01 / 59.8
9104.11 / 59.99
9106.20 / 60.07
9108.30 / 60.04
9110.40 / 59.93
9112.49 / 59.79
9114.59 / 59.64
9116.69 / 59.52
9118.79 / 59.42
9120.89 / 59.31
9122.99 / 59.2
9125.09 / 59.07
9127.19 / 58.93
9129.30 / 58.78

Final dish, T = 60.7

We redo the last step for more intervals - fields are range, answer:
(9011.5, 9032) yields 59.2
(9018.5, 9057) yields 60.3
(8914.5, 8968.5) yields 61.5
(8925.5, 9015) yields 61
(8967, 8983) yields 61.7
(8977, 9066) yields 60.4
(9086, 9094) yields 58.8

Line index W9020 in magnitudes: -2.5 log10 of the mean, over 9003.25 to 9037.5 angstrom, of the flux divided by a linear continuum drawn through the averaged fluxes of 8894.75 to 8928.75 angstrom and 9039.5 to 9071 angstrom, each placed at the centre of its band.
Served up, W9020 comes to 0.03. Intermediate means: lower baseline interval 62.2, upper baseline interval 60.6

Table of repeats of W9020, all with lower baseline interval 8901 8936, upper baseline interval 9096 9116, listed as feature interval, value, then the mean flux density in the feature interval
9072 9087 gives 0.02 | 59.2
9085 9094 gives 0.02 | 58.8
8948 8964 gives 0.00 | 61.3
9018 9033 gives 0.02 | 59.6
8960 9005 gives 0.00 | 61.4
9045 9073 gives 0.00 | 60.6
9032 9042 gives 0.00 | 60.5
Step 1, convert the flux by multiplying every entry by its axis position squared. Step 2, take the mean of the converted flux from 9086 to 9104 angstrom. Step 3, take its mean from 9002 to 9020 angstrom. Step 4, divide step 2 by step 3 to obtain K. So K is 1.0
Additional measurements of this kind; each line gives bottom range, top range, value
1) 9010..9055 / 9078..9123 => 1.01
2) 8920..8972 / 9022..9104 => 1.00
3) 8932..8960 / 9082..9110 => 1.00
